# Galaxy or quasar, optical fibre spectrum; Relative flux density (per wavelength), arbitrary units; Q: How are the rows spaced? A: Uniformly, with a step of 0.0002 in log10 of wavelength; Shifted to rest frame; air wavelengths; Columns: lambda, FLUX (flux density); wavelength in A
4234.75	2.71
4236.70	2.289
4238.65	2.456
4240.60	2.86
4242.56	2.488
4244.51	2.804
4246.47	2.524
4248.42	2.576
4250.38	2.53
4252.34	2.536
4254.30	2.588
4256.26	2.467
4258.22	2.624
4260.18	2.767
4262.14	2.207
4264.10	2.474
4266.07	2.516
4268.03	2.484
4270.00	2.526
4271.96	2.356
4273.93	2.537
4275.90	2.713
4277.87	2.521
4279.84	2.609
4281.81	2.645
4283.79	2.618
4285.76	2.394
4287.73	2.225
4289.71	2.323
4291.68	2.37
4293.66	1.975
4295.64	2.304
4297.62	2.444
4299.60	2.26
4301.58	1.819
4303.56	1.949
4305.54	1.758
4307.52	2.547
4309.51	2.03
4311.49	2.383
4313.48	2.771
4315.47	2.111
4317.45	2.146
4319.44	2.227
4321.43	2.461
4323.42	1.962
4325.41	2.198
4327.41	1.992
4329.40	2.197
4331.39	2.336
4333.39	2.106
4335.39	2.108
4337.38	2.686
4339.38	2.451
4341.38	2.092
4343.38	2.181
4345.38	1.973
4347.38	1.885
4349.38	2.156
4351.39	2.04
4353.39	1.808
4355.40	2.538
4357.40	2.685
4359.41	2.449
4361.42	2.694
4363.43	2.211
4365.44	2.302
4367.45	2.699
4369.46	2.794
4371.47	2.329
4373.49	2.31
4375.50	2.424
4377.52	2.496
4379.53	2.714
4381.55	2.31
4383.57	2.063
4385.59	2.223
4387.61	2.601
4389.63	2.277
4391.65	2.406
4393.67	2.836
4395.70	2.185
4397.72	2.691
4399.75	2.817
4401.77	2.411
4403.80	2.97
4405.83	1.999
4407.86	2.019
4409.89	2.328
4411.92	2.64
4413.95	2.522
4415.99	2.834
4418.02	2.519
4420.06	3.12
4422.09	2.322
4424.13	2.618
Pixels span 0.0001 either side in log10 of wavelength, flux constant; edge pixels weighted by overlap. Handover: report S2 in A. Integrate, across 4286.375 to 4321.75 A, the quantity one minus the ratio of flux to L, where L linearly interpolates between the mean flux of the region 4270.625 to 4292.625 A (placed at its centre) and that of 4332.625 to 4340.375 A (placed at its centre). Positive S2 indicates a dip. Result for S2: 2.9 A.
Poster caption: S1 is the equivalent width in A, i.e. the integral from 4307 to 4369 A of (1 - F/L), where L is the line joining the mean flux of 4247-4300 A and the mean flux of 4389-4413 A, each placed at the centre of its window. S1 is 4.88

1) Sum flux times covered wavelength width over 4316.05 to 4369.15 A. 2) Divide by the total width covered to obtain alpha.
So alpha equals 2.26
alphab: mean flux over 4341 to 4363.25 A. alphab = 2.23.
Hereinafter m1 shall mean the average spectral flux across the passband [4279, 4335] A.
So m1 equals 2.25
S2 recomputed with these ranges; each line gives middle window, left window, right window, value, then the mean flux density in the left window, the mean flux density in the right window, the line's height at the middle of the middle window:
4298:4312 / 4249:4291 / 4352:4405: 2.1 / 2.51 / 2.47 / 2.49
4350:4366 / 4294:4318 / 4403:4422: 0.2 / 2.21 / 2.53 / 2.37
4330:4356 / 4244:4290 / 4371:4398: 2.9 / 2.52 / 2.41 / 2.45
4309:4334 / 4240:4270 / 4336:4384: 2.0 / 2.56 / 2.35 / 2.42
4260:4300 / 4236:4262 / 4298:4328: -0.9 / 2.57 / 2.18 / 2.38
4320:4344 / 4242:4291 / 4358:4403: 2.5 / 2.52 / 2.47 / 2.49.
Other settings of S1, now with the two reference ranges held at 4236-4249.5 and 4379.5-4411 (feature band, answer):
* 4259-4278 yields 0.3 A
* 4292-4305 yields 2.0 A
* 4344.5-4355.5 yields 1.9 A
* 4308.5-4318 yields 0.8 A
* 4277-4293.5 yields 0.6 A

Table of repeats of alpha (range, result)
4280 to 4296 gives 2.37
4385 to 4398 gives 2.46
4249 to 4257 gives 2.53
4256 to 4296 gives 2.46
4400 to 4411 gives 2.38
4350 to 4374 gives 2.4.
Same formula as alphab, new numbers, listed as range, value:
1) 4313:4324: 2.27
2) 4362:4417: 2.46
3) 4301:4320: 2.18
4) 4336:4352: 2.18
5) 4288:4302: 2.23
